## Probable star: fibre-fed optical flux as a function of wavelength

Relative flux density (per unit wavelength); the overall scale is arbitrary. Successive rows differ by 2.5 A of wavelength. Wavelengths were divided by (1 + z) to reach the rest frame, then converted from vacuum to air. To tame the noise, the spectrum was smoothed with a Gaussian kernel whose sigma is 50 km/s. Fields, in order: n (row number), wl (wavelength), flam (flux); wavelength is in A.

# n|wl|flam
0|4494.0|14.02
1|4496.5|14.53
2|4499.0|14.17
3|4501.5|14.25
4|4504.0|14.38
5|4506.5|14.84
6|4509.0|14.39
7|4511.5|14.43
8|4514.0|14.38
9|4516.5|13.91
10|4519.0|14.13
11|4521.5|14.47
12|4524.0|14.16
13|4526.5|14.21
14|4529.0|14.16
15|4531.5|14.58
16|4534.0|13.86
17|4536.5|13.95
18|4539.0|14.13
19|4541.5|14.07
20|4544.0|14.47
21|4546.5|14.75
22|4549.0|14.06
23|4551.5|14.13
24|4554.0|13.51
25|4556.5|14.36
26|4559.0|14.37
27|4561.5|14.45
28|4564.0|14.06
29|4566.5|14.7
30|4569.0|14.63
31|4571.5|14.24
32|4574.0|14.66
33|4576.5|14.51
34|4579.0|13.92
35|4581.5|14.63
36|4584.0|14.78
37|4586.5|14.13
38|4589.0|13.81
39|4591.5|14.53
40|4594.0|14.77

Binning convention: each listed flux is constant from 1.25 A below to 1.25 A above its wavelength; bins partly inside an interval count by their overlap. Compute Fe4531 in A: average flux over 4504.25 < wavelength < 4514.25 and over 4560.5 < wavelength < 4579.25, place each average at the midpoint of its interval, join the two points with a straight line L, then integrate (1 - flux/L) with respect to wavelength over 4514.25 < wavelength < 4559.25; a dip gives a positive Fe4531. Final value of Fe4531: 0.9 A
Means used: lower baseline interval 14.5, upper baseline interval 14.4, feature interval 14.2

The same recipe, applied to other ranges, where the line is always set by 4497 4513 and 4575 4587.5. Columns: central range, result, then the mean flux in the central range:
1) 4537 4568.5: 0.3 A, 14.3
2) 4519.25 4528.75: 0.1 A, 14.3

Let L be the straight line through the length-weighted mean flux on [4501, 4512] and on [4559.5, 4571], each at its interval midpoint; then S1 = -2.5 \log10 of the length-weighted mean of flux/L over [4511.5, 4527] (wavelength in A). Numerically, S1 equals 0.02 mag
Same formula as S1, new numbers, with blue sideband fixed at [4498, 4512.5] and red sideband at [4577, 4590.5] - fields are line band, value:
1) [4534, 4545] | 0.018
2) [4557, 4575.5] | -0.010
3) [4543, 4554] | 0.006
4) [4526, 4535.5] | 0.013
